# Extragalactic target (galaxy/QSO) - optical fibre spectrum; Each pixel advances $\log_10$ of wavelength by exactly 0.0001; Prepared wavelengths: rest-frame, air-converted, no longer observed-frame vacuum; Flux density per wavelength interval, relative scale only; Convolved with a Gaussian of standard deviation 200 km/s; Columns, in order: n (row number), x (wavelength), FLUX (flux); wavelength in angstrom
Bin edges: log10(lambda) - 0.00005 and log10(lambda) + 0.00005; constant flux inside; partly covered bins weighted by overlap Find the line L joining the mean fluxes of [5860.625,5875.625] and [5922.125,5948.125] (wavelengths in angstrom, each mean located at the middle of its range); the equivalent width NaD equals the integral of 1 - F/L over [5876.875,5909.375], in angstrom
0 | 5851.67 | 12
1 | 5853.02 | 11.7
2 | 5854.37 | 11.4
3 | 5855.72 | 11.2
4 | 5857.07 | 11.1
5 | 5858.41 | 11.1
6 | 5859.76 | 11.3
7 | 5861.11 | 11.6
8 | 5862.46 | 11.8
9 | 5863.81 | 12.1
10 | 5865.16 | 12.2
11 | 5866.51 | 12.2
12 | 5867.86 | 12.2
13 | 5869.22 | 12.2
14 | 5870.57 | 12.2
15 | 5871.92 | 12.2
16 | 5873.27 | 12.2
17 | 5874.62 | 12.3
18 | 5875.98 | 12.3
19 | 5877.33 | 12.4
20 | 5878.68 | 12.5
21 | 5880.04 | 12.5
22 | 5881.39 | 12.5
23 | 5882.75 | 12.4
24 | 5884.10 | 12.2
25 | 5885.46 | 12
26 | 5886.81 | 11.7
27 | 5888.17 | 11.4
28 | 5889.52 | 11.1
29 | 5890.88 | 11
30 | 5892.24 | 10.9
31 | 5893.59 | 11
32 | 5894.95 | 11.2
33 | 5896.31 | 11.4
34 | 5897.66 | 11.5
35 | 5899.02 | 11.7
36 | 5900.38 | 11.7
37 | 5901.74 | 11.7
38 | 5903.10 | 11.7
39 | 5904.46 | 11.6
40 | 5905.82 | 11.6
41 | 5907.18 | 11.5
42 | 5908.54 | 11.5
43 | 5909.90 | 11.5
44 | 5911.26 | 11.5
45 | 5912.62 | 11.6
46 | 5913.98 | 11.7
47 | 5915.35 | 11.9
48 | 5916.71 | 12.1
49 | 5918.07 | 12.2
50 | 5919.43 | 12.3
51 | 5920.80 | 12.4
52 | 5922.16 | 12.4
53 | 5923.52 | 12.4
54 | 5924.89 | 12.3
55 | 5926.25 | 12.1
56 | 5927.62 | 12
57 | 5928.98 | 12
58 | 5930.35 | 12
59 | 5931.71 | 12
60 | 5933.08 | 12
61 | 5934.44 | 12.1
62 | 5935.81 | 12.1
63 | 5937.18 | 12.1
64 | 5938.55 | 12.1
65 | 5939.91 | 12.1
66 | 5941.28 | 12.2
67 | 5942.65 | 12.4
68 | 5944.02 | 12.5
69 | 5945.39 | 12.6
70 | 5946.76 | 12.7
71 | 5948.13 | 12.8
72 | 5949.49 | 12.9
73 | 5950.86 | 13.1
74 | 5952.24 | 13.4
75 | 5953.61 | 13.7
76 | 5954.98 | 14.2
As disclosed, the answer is 1.2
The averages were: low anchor 12.1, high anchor 12.2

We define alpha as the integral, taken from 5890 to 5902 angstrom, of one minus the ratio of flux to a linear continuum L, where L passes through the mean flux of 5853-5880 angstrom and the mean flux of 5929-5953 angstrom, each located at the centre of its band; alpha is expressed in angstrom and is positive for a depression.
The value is 0.8 angstrom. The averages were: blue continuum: 11.9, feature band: 11.3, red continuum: 12.4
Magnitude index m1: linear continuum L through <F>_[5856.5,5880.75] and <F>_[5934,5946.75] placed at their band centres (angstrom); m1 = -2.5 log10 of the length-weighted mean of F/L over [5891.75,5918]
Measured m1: 0.05 mag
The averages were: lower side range 12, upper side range 12.3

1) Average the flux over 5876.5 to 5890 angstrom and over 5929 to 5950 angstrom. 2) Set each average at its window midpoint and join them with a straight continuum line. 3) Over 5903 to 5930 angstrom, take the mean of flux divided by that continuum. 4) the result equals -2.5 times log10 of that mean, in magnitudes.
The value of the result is 0.03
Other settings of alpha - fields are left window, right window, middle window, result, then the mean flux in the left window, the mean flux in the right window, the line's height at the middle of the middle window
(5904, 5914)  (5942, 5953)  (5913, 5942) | 0.09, 11.6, 12.8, 12.2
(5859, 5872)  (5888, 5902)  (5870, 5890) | -0.83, 12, 11.3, 11.7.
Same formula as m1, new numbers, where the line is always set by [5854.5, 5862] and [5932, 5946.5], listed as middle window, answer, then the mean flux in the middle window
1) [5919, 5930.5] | -0.01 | 12.2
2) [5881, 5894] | 0.00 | 11.6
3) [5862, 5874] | -0.07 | 12.2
